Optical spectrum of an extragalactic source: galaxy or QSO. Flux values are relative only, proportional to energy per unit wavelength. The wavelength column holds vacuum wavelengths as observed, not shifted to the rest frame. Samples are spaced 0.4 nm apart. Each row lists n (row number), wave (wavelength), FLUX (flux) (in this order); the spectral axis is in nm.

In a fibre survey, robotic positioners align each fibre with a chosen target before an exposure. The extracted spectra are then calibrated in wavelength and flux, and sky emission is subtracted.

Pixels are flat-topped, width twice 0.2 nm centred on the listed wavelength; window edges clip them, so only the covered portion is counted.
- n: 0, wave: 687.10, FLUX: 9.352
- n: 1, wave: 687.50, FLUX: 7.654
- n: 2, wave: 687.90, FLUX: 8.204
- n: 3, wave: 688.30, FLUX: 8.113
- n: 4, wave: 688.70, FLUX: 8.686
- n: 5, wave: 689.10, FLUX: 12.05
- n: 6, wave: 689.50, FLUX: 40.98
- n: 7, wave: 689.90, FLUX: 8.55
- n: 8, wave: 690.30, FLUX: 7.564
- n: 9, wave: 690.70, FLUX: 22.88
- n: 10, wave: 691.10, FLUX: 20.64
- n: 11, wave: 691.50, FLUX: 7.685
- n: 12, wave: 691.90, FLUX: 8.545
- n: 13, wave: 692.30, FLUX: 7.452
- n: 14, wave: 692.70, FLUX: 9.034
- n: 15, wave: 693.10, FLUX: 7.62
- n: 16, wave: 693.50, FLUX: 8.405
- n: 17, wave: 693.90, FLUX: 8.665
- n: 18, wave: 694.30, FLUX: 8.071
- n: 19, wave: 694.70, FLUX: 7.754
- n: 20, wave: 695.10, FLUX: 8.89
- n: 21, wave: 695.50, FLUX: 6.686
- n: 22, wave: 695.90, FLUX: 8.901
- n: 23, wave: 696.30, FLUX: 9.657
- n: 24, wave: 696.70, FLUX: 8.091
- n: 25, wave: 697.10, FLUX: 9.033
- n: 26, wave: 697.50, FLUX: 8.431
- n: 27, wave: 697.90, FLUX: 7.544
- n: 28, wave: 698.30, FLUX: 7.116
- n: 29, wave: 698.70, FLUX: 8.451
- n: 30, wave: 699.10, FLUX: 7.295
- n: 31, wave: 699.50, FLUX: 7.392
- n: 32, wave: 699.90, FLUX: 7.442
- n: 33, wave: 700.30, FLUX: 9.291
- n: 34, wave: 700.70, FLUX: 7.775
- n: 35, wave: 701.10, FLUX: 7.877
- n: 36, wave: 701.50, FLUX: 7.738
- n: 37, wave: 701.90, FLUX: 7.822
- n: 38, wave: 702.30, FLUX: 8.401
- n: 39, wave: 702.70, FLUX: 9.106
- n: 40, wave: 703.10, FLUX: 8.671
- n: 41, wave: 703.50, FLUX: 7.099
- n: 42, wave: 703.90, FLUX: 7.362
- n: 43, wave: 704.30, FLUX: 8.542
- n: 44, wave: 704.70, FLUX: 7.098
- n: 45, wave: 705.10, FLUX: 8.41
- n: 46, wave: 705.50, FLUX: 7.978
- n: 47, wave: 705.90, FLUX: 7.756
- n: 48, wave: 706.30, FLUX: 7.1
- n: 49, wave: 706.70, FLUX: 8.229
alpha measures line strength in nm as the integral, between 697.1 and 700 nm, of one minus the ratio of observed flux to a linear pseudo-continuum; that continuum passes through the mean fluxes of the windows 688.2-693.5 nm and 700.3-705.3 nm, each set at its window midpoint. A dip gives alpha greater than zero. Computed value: 0.60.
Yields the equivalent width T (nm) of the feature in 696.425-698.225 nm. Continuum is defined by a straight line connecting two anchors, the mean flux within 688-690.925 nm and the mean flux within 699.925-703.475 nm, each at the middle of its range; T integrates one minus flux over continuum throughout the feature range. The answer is 0.42 nm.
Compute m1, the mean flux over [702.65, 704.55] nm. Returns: 8.05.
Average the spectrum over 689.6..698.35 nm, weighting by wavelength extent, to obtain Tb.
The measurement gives 9.82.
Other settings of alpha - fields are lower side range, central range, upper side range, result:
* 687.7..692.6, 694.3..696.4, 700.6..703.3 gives 0.53 nm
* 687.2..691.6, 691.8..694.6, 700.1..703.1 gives 0.91 nm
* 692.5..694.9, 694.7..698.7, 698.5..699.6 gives -0.14 nm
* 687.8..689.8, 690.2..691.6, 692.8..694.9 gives -0.36 nm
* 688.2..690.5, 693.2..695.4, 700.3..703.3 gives 0.70 nm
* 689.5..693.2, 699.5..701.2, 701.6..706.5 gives 0.24 nm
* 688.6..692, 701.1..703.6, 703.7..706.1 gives 0.28 nm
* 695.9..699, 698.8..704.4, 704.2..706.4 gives 0.05 nm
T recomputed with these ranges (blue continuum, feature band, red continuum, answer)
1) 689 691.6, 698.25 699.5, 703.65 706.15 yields 0.45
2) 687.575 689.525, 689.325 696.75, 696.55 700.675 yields -0.28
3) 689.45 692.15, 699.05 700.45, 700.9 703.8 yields 0.26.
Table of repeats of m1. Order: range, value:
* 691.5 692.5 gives 7.94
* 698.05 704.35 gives 7.94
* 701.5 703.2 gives 8.4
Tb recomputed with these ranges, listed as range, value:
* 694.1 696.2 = 8.14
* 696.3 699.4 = 8.08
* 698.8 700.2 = 7.59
